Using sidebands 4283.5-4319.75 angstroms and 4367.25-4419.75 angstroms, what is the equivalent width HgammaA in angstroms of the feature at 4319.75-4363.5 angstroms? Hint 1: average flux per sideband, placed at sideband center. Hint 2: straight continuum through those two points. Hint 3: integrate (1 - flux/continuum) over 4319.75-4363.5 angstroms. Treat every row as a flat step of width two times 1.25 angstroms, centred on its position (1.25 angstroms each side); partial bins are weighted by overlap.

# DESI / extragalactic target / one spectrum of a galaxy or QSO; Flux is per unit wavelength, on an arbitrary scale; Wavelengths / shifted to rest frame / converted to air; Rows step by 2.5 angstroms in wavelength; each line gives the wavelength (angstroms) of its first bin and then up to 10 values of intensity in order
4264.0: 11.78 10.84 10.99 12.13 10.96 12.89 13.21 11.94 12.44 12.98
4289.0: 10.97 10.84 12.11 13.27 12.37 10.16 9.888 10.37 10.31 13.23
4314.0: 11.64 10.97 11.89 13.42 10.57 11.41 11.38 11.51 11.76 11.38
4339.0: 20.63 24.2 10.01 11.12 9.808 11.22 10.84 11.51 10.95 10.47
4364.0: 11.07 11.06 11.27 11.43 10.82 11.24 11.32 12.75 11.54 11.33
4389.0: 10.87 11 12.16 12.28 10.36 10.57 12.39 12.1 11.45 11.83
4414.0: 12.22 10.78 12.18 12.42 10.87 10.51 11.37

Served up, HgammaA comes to -3.51 angstroms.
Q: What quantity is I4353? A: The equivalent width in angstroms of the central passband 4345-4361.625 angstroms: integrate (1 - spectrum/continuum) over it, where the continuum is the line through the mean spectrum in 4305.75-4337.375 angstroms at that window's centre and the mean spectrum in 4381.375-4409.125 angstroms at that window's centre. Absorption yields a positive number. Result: 1.0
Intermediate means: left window 11.5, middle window 10.9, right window 11.5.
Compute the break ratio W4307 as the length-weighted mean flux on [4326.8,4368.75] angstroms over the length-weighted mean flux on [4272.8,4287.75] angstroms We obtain 1.0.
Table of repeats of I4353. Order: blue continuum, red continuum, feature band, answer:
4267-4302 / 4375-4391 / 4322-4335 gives 0.34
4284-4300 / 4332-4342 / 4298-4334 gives 7.11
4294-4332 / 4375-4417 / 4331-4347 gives -4.35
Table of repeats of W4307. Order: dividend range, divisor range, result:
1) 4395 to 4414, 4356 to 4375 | 1.05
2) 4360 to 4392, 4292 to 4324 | 0.97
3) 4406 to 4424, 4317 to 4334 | 1.01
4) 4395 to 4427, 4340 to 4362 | 0.93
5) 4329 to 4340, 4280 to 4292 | 1.12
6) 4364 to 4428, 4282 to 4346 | 0.93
